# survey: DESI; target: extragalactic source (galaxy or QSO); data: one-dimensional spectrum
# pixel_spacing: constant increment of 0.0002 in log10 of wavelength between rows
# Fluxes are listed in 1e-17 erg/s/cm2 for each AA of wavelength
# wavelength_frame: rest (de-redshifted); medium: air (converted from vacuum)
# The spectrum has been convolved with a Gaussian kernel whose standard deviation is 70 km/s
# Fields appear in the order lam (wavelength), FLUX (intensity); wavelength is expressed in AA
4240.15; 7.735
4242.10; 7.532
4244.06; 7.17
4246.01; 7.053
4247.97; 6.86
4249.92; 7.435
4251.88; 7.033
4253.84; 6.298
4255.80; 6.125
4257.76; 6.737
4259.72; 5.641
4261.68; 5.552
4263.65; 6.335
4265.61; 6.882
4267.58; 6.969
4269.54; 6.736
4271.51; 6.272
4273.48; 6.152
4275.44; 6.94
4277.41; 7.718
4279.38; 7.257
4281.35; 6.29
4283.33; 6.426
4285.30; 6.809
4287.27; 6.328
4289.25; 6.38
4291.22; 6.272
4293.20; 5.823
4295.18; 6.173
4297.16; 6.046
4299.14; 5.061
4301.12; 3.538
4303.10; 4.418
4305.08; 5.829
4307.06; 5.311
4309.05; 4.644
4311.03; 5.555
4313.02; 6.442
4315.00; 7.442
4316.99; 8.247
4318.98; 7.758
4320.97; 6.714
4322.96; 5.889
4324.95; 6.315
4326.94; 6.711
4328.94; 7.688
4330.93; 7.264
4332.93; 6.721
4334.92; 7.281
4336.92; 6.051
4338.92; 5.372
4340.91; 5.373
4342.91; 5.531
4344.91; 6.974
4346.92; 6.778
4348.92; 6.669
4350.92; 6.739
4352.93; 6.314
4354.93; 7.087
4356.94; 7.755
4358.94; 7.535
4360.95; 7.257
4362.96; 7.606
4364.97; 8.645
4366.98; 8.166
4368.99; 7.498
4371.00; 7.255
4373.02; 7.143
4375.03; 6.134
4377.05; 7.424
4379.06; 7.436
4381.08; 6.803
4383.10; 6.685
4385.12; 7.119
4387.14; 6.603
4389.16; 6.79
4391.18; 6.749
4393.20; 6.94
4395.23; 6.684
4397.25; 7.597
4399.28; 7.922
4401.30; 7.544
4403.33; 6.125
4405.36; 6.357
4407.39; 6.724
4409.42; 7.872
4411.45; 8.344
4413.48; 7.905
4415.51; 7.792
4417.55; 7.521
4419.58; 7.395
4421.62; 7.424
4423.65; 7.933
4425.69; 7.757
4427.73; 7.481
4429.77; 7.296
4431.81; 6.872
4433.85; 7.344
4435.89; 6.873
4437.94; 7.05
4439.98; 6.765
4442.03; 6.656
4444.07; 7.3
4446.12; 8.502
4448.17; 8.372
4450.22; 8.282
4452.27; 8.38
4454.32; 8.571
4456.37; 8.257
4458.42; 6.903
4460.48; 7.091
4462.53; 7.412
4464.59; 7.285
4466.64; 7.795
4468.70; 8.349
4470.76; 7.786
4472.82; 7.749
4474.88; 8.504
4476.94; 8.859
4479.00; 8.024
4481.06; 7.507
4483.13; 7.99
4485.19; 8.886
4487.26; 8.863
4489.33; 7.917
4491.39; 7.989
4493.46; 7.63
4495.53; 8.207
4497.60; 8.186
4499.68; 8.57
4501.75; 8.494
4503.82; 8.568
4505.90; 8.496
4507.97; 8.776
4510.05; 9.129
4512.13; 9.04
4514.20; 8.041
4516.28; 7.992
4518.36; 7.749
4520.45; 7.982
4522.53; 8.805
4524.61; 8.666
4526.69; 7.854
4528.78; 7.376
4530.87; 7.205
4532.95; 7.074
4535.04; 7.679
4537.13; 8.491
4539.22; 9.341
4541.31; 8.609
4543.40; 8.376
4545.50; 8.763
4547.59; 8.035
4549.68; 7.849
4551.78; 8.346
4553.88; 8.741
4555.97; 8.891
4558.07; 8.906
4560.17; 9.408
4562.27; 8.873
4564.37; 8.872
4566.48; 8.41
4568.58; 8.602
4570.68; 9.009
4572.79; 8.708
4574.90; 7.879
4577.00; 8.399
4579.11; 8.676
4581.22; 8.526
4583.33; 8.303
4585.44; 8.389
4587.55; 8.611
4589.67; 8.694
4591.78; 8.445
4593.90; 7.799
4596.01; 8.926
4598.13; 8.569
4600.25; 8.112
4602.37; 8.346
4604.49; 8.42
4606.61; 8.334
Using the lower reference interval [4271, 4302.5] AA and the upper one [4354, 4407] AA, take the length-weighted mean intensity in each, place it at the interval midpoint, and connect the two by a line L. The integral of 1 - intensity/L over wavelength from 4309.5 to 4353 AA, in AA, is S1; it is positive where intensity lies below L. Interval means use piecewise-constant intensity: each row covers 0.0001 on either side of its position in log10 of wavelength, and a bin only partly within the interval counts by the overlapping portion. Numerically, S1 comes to 0.3 AA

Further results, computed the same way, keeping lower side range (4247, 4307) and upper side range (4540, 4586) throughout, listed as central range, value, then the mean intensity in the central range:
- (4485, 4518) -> -1.3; 8.4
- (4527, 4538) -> 1.0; 7.57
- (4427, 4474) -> 0.5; 7.59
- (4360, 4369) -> -1.2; 7.88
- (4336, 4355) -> 1.6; 6.25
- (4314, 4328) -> -0.8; 7.01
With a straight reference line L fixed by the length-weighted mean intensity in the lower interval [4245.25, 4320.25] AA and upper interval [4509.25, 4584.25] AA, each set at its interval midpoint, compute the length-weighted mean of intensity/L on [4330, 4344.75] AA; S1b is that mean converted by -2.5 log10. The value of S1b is 0.08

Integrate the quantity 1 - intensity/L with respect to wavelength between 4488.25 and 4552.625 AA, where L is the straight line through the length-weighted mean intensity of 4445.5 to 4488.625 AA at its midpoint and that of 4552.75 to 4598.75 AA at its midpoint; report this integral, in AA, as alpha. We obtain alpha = 0.8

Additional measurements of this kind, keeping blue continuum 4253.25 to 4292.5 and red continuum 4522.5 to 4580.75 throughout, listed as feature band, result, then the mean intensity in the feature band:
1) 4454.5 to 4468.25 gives 0.4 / 7.56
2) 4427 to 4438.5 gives 0.7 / 7.15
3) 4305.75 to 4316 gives 1.3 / 5.88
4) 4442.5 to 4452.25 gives -0.4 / 8.06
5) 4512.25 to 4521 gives 0.1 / 8.05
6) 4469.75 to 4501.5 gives -0.9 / 8.19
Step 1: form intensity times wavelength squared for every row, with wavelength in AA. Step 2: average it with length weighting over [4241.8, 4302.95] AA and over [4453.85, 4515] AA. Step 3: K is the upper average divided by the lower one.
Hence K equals 1.41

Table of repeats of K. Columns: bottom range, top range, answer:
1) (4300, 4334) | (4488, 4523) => 1.45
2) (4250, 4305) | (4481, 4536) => 1.46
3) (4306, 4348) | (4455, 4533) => 1.35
